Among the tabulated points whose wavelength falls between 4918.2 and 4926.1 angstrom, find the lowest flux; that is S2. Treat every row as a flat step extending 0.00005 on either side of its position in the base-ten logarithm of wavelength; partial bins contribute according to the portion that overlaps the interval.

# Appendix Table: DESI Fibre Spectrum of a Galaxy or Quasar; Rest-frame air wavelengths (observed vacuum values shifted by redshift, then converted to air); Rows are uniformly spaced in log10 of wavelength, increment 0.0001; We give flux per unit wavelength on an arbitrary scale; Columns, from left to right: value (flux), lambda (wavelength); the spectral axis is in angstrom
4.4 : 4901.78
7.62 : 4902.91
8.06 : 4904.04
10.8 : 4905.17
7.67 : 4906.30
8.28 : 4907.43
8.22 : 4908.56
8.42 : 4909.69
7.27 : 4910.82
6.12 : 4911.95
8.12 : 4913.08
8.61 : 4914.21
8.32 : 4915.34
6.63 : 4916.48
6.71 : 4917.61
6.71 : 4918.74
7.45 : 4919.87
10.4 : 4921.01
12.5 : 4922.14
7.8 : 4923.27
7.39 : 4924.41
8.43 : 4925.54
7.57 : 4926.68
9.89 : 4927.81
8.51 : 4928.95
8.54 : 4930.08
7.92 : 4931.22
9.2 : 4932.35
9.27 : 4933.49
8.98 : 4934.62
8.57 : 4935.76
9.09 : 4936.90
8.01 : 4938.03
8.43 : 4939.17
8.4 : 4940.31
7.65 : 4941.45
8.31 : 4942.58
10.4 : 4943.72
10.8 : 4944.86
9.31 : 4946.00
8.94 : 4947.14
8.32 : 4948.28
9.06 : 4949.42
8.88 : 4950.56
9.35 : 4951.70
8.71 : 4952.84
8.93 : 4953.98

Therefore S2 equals 6.71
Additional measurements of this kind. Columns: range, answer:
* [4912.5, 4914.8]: 8.12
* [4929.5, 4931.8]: 7.92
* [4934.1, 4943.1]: 7.65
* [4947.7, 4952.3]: 8.32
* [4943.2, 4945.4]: 10.4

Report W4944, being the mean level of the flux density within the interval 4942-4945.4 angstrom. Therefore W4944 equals 9.83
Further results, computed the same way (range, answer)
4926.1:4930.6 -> 8.63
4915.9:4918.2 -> 6.66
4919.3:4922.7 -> 10.1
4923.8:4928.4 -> 8.3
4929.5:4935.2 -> 8.79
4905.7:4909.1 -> 8.08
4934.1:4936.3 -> 8.76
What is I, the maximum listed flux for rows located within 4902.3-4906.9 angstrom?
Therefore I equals 10.8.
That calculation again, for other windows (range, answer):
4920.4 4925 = 12.5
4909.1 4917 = 8.61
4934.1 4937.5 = 9.09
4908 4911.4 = 8.42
